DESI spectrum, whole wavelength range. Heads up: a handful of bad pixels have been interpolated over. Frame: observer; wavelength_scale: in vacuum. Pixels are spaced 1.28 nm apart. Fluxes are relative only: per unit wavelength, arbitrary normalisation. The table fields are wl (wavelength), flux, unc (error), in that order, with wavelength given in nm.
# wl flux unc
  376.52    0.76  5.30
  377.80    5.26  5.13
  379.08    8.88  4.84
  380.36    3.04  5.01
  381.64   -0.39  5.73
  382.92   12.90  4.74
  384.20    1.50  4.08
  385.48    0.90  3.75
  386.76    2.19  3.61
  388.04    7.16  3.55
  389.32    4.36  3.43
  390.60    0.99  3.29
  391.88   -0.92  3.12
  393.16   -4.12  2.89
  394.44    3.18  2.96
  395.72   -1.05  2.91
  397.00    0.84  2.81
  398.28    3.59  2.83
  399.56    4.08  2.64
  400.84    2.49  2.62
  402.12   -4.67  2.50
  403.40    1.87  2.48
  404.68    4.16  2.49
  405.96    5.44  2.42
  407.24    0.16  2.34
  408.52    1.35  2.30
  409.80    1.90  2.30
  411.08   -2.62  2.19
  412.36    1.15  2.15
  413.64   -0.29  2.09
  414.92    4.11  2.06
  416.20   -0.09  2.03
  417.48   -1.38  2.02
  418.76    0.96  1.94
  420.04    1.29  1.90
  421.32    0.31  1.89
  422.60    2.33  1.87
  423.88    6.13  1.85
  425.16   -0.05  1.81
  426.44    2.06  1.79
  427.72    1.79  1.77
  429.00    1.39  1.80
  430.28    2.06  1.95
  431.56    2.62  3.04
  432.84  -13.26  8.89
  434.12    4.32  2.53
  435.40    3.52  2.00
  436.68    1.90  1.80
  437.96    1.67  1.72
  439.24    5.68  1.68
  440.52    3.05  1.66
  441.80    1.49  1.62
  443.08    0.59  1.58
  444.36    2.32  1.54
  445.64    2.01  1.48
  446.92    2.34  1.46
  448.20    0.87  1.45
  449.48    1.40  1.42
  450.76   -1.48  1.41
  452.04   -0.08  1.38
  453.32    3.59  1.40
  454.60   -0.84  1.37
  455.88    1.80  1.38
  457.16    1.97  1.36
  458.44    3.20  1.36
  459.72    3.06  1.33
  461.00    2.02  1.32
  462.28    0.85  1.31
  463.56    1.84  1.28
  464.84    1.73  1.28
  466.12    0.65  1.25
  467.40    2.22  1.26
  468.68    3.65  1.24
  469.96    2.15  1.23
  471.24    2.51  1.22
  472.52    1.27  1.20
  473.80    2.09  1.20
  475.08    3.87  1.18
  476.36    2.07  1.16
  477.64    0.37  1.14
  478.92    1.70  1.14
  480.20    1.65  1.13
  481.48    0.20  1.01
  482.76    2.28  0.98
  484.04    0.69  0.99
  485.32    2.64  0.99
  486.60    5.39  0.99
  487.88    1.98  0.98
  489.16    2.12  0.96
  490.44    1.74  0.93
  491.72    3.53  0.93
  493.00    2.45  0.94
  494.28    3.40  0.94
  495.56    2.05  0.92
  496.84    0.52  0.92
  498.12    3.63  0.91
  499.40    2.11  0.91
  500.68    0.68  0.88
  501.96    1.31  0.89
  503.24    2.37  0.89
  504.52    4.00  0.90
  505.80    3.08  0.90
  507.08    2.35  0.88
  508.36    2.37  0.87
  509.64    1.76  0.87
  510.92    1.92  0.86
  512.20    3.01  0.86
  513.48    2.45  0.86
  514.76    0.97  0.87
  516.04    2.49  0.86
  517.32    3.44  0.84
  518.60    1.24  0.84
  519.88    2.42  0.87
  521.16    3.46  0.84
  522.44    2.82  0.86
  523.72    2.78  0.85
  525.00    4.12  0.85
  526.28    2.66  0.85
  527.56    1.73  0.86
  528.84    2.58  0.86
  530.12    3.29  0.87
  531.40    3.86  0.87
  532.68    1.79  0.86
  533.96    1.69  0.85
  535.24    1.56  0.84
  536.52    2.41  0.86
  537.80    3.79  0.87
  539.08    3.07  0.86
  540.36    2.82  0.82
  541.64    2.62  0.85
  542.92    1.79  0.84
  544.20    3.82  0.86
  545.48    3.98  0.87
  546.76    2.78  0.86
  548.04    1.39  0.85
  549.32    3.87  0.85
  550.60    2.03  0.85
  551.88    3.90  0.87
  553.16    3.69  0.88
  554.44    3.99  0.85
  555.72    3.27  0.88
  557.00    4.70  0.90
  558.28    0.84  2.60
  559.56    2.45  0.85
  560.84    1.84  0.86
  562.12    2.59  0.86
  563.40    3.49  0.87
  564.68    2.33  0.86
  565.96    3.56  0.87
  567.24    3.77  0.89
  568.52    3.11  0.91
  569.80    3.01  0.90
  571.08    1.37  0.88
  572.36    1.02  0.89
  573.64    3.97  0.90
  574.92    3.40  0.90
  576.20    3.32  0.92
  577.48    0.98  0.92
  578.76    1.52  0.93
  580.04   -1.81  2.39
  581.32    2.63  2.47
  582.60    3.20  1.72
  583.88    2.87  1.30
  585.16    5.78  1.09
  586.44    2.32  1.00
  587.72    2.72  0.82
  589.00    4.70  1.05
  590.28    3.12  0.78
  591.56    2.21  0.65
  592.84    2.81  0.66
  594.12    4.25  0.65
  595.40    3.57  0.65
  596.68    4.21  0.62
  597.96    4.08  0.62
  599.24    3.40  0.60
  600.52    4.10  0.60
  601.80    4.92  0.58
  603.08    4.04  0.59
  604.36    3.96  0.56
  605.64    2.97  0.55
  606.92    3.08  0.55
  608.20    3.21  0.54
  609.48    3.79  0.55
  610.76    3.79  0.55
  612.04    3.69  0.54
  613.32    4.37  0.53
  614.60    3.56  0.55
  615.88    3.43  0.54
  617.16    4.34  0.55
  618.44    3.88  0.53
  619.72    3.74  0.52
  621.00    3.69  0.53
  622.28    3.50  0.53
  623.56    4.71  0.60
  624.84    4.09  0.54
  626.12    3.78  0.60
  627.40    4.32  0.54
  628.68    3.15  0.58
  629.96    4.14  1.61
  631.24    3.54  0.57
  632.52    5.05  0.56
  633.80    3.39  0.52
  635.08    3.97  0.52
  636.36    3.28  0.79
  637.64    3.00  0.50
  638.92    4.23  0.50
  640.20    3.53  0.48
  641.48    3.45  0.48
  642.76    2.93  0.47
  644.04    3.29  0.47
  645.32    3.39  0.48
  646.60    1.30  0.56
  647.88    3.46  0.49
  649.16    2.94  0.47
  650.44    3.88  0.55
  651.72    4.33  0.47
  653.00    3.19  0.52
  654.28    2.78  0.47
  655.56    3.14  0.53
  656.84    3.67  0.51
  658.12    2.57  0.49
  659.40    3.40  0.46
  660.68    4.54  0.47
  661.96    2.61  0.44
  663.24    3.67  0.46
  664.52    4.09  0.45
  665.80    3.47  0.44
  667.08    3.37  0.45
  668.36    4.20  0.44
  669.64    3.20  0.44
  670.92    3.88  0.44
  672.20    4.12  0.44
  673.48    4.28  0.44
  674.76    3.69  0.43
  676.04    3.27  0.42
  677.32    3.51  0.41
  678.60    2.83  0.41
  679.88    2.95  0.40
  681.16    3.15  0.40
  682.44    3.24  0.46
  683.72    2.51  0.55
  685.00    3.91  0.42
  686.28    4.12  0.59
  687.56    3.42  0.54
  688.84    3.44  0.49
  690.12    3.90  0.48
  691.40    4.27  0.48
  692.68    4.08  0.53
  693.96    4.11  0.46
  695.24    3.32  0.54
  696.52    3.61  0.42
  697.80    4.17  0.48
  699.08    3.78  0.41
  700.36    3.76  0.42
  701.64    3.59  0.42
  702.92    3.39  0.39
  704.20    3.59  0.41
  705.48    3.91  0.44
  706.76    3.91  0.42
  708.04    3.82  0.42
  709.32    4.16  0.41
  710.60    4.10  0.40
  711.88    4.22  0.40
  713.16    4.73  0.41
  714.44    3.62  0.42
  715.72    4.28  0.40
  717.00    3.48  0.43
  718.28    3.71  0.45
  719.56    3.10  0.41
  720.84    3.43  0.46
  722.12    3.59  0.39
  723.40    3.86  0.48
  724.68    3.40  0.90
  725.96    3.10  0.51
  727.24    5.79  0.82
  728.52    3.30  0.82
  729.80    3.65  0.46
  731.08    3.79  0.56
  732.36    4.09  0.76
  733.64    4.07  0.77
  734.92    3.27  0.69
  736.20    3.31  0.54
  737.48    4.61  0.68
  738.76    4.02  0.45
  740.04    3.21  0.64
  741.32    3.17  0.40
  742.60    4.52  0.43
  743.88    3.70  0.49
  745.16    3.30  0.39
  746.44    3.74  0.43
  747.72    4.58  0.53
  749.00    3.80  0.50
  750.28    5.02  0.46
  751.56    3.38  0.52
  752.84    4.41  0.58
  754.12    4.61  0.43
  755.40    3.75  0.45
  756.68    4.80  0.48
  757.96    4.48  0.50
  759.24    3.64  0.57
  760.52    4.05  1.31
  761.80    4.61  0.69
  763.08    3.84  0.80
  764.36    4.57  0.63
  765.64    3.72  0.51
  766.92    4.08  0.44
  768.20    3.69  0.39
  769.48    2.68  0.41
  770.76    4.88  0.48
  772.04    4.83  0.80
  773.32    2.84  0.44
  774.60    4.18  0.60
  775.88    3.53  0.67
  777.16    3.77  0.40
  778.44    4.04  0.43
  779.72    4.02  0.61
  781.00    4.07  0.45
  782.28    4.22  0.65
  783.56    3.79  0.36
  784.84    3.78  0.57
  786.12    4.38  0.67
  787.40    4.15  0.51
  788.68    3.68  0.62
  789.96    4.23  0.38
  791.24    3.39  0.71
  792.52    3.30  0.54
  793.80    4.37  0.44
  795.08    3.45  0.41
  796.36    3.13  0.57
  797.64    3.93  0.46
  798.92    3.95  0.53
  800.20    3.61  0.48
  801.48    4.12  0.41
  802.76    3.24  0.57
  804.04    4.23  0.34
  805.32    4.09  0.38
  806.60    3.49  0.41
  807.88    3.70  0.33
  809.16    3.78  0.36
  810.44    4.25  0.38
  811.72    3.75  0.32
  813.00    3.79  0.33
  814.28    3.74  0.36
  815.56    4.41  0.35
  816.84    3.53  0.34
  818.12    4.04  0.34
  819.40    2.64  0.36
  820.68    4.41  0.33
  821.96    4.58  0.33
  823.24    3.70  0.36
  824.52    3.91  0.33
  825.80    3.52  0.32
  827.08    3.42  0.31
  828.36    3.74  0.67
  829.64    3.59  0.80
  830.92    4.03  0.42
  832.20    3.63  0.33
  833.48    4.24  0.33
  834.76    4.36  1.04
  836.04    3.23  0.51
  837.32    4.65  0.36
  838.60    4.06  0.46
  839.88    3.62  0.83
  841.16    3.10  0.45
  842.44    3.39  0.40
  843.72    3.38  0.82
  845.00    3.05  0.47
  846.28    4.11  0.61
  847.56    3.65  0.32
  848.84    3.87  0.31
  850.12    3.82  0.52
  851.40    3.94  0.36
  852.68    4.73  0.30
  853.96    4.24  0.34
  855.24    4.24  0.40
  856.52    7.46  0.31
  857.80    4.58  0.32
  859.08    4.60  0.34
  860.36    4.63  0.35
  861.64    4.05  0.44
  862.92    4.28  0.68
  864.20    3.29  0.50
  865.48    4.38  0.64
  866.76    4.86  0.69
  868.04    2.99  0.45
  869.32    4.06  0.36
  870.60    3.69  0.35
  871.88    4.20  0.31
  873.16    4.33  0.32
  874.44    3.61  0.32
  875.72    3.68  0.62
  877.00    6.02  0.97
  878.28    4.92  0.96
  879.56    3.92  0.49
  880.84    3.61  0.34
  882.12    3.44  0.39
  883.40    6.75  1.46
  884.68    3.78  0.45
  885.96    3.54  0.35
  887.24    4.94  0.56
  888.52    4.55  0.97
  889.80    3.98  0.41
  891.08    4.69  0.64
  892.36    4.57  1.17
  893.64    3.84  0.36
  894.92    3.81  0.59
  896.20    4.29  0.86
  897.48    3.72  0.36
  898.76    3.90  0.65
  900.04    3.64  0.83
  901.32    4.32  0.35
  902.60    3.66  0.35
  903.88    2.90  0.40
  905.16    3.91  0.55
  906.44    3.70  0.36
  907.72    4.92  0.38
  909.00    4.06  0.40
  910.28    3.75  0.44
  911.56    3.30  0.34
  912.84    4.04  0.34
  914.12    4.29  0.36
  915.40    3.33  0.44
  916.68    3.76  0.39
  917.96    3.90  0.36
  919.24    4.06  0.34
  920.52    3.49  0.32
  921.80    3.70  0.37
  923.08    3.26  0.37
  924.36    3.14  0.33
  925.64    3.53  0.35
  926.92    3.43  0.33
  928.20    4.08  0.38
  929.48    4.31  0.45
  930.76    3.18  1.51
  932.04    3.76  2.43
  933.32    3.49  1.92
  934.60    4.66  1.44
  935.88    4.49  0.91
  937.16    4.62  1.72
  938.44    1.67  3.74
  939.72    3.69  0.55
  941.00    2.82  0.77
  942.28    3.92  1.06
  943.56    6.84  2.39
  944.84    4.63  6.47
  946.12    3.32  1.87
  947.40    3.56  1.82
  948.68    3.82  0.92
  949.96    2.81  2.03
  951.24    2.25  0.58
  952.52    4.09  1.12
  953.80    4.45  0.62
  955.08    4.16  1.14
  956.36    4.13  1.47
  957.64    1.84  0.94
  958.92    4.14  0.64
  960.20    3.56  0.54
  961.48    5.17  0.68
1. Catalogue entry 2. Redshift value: 0.305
